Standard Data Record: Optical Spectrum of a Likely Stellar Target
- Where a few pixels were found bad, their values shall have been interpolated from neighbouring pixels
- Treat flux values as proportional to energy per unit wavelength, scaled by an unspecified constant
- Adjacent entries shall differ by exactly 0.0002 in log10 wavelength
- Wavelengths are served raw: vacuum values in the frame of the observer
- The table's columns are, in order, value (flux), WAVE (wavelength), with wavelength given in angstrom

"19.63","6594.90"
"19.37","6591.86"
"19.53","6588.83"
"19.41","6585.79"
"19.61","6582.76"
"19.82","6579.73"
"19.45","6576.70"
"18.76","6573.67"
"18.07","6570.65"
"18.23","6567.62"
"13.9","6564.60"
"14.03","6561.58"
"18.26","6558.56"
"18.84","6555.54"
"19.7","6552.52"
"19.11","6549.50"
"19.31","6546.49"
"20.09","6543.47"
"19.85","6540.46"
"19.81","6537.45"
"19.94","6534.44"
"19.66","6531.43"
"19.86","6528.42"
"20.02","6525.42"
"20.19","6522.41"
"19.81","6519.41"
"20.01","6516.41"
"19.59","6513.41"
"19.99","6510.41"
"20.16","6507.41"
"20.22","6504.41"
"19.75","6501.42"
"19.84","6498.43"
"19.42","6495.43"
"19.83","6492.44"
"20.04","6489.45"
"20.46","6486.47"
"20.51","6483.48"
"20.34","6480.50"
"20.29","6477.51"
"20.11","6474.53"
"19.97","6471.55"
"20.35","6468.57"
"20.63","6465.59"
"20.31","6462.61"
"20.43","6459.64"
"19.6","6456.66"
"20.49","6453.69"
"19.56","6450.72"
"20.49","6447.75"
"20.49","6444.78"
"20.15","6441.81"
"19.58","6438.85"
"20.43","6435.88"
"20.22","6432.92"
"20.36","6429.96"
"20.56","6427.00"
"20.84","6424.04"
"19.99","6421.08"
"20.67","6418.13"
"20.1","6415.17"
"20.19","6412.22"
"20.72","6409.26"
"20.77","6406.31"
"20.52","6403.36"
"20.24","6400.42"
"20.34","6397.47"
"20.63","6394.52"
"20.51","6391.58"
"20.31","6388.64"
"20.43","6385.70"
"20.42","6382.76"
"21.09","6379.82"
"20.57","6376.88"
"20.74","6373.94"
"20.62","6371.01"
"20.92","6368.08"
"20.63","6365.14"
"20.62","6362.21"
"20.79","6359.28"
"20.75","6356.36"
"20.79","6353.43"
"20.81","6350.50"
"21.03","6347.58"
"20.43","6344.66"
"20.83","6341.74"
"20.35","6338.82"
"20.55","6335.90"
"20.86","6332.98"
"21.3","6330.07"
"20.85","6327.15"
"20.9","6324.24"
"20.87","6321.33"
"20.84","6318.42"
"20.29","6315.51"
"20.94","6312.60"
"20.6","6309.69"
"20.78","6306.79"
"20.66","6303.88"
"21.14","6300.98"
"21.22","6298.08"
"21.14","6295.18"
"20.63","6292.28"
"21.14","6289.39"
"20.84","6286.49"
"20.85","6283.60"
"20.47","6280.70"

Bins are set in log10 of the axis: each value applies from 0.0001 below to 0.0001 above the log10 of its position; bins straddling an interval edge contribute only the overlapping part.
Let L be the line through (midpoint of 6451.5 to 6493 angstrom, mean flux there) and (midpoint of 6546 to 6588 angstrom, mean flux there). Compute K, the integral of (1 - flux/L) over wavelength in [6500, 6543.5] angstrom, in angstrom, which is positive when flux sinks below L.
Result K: -1.6 angstrom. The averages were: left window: 20.2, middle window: 19.9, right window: 18.3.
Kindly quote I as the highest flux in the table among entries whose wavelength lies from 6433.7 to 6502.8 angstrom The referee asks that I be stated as 20.63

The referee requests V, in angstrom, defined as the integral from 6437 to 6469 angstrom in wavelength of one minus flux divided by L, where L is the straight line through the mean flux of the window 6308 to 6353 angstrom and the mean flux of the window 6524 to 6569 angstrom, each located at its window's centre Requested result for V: -1.0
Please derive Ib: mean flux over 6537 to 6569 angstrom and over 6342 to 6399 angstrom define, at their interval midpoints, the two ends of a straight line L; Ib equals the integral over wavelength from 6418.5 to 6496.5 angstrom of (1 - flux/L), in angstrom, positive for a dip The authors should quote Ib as -2.9 angstrom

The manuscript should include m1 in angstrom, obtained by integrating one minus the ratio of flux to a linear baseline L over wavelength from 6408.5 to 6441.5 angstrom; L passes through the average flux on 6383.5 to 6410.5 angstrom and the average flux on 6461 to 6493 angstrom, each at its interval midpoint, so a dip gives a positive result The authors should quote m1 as 0.17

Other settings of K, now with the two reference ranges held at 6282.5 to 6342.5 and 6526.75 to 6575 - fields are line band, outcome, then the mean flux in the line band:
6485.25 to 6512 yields -1.2 angstrom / 20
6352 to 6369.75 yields -0.3 angstrom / 20.7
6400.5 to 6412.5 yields -0.4 angstrom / 20.6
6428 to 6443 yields -0.4 angstrom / 20.2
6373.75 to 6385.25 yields -0.3 angstrom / 20.7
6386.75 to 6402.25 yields -0.3 angstrom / 20.4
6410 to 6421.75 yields -0.2 angstrom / 20.3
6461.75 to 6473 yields -0.5 angstrom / 20.3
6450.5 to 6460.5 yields -0.3 angstrom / 20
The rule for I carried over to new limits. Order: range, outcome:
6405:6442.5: 20.84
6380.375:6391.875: 20.51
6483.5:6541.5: 20.46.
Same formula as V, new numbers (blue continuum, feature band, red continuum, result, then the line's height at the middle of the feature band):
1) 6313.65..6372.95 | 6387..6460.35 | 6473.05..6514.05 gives 0.18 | 20.4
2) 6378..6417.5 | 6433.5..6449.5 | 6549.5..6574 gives -0.43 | 19.7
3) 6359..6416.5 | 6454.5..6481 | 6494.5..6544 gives -0.10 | 20.2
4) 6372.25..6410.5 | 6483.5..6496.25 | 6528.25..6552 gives -0.03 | 20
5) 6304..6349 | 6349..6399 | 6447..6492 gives -0.16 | 20.6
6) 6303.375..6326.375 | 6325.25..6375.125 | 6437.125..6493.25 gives -0.36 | 20.6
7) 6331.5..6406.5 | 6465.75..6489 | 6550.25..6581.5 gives -1.38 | 19.2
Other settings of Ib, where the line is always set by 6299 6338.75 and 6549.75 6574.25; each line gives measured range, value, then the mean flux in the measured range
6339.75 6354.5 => -0.2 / 20.8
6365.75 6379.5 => -0.5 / 20.7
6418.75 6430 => -0.6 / 20.5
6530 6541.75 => -1.3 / 19.8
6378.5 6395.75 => -0.6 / 20.6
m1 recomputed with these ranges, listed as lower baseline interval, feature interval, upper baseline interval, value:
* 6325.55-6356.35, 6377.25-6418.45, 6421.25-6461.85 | 0.0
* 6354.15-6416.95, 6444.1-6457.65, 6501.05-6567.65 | -0.1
